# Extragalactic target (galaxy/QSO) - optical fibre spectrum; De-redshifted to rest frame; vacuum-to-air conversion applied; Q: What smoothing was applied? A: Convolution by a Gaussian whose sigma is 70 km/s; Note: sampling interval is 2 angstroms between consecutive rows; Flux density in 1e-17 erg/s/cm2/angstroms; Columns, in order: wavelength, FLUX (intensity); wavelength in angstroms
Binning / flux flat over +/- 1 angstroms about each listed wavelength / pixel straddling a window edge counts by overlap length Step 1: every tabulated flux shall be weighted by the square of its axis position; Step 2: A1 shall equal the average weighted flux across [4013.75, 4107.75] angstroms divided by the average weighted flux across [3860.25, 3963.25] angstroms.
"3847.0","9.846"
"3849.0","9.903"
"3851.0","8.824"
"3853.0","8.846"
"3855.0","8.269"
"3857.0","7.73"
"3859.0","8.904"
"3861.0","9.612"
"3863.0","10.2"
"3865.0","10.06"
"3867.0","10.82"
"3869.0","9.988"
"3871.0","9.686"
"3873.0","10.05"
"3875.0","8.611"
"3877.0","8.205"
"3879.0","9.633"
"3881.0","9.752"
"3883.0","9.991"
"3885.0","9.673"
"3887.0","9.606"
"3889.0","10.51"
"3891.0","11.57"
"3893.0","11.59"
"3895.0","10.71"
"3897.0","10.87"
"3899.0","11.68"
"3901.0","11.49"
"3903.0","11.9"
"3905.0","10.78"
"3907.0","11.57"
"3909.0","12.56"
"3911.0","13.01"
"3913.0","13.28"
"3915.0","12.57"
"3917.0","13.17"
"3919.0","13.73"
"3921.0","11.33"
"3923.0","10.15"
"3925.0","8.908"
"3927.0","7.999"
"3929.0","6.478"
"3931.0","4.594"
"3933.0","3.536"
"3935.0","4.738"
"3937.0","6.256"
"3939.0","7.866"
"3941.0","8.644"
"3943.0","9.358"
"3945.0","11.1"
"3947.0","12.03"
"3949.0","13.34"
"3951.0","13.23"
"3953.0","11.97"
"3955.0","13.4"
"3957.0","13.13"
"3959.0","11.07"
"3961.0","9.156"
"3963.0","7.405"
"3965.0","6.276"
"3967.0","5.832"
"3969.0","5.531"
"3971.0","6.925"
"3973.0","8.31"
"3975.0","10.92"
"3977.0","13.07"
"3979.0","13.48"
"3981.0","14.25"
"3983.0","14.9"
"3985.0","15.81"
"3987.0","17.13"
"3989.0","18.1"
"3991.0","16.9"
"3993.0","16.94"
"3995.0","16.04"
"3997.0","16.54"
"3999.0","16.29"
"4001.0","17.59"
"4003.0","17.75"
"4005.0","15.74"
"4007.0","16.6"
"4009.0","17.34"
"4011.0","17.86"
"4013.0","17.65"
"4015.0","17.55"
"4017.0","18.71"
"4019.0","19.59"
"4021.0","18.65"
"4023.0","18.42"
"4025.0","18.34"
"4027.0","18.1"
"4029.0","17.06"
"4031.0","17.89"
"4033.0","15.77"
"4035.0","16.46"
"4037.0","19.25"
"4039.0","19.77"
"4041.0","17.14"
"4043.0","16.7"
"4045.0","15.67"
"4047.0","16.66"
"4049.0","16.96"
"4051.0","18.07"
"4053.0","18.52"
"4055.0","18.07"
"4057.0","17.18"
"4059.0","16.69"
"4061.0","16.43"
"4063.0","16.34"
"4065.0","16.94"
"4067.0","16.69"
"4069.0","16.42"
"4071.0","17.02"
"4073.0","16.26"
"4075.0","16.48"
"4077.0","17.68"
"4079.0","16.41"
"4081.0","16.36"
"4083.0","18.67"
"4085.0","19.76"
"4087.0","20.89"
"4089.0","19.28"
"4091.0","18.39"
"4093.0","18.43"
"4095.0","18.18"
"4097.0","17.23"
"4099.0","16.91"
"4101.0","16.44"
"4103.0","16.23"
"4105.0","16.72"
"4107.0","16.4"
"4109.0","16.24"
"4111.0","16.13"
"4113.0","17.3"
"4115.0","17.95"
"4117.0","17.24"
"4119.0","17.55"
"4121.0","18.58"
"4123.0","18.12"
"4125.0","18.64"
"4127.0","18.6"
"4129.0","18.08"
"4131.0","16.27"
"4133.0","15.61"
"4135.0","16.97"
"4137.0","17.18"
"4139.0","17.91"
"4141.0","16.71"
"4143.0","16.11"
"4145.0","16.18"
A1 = 1.84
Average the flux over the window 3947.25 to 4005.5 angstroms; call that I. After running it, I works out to 13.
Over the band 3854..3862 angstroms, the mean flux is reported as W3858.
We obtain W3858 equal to 8.63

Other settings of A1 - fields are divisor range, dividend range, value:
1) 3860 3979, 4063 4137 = 1.90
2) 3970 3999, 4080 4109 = 1.31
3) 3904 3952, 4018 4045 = 1.88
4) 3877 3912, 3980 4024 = 1.65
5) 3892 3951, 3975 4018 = 1.66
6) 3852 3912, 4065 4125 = 1.89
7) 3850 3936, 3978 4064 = 1.84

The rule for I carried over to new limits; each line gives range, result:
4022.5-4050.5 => 17.4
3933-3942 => 6.5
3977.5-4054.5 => 17.1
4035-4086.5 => 17.3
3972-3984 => 12.5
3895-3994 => 11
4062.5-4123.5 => 17.4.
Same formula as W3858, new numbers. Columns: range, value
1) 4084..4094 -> 19.4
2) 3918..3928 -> 10.4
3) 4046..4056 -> 17.7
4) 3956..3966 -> 9.41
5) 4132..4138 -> 16.6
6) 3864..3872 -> 10.1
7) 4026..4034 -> 17.2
